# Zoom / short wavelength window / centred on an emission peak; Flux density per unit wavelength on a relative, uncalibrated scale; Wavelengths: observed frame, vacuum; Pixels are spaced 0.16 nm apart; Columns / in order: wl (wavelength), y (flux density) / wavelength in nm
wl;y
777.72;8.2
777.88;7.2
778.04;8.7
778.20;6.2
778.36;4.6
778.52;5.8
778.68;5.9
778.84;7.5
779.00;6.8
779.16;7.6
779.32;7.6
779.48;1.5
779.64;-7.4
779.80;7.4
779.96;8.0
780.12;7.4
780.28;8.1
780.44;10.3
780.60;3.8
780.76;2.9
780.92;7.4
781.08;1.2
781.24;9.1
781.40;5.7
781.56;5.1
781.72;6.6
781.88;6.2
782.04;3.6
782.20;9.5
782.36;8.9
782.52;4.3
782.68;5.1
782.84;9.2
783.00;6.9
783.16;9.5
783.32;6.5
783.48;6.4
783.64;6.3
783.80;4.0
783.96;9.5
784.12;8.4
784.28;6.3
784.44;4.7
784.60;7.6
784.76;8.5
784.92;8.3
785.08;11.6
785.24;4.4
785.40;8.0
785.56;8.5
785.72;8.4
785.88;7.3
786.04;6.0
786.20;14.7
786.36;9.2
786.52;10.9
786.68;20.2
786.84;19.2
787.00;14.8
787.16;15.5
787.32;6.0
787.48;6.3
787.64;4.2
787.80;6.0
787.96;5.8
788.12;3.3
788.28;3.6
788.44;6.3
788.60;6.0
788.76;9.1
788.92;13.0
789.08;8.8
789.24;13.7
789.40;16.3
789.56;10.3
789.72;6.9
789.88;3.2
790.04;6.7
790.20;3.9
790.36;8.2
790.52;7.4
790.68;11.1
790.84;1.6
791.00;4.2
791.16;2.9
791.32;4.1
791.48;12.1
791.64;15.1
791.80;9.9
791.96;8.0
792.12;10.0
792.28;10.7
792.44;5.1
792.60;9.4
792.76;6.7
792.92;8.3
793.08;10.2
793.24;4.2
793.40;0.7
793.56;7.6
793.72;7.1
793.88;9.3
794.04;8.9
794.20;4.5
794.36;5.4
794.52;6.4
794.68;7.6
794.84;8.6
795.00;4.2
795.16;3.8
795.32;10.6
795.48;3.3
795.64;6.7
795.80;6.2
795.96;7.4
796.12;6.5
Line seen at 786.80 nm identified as H-alpha 6563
